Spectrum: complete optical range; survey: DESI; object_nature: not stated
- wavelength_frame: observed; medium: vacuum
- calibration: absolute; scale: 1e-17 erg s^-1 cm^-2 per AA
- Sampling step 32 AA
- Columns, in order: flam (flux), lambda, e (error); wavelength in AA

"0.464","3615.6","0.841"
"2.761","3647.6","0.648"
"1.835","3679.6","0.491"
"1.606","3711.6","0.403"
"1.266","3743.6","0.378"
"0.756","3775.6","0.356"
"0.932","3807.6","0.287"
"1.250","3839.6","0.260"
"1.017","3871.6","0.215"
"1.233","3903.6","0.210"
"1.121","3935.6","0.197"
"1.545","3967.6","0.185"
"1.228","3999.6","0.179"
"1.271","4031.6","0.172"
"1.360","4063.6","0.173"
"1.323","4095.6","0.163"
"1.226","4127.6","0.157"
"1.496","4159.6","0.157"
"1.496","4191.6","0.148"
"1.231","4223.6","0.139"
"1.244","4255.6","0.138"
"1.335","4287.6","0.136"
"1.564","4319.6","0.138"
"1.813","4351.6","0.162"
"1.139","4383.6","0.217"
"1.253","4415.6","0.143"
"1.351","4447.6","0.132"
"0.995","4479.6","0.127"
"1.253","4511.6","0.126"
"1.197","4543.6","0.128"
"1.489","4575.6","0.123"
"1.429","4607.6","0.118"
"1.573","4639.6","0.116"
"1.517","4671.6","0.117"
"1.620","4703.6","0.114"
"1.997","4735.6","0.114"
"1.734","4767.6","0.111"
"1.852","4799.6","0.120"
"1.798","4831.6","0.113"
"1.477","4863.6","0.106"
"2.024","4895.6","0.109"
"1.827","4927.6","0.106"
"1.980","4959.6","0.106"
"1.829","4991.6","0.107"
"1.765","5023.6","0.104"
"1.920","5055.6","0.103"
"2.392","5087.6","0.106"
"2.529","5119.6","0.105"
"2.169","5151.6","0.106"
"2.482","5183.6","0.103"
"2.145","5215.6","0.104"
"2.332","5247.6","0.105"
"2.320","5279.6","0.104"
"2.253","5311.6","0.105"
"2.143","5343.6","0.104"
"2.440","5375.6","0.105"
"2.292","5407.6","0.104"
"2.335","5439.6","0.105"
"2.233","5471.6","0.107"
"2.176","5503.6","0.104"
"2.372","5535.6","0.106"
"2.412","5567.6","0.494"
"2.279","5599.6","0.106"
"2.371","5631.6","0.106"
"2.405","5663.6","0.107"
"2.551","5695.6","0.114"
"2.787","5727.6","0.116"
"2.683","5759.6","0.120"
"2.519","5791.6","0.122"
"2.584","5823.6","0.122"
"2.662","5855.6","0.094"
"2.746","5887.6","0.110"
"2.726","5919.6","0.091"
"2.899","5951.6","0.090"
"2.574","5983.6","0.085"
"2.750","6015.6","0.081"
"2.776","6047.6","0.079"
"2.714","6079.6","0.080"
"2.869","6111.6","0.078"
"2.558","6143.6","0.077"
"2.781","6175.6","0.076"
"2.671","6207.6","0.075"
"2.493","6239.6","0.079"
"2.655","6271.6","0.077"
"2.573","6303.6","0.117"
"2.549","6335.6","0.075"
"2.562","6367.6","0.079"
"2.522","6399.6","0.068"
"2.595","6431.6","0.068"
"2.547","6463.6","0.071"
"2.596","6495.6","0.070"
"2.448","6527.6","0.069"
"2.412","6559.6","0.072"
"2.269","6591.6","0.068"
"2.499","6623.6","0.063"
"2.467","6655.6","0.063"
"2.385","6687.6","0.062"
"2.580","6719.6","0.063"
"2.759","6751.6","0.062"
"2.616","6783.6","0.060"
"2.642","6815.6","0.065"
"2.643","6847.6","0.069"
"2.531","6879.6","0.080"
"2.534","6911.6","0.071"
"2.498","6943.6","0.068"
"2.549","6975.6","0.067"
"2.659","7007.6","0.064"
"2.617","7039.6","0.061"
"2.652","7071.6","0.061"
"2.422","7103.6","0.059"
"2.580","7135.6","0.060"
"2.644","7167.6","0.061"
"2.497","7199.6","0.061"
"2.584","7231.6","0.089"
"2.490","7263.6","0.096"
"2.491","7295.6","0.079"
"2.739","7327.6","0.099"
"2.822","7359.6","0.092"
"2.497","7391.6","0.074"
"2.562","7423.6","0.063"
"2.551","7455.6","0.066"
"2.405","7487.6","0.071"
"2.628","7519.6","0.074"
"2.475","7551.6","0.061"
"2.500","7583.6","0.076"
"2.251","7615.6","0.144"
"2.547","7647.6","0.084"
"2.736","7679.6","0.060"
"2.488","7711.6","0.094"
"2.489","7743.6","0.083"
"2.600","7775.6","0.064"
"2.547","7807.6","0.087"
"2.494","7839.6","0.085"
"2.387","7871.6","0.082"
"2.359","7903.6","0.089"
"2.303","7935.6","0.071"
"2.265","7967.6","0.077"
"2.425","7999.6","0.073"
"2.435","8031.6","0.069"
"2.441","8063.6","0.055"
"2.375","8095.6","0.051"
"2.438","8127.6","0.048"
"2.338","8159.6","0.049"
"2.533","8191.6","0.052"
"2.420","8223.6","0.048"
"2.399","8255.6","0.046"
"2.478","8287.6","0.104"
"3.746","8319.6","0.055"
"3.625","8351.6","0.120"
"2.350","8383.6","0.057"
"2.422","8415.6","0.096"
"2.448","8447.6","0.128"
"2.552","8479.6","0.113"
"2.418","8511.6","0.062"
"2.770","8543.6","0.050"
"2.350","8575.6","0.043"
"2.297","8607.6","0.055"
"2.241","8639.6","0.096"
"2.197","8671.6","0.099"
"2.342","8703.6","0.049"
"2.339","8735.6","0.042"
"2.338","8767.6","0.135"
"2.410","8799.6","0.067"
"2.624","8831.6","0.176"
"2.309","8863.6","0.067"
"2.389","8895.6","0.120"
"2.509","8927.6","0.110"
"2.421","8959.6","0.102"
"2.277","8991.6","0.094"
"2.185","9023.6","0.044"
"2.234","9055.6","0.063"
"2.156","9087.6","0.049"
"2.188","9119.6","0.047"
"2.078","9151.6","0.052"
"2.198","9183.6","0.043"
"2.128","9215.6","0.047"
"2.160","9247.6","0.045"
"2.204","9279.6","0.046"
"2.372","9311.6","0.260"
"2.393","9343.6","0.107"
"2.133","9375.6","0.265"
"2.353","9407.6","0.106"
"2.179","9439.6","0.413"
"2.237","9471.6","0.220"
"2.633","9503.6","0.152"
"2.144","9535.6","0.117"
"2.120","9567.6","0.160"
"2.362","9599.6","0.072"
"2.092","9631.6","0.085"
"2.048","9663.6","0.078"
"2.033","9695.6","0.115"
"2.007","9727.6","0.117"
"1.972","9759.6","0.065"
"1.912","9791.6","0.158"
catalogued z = 0.270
